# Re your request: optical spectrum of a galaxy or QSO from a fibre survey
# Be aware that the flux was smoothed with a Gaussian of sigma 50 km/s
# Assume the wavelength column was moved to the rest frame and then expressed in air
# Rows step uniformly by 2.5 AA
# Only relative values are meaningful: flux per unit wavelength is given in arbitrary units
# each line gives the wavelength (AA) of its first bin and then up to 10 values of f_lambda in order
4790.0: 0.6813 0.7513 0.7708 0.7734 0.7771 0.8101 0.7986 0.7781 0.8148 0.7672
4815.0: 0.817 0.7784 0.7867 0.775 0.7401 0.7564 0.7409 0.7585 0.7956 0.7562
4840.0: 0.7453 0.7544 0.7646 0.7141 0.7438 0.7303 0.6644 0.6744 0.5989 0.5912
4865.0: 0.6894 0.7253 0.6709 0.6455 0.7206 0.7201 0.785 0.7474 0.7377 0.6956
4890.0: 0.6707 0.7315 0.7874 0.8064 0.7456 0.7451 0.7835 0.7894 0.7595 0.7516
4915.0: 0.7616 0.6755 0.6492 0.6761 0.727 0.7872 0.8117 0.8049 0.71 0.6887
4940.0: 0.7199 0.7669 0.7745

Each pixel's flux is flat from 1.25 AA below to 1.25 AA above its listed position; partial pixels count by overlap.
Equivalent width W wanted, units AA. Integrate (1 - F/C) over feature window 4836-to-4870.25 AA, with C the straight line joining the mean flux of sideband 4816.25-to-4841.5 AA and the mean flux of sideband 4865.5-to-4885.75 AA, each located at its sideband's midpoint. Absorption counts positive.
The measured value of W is 1.7 AA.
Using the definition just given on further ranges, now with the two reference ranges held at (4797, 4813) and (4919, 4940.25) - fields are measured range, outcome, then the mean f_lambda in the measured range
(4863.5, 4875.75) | 1.2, 0.687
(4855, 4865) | 1.7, 0.635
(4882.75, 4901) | 0.2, 0.74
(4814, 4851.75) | 0.8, 0.761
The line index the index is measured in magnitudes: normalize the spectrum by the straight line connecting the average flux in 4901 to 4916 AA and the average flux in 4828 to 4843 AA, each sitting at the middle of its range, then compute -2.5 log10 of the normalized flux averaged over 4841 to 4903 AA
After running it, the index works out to 0.070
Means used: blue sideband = 0.759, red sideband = 0.765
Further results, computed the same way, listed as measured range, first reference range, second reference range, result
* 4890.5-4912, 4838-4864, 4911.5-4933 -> -0.06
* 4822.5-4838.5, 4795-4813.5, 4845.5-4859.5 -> -0.03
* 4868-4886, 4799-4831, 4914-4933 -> 0.05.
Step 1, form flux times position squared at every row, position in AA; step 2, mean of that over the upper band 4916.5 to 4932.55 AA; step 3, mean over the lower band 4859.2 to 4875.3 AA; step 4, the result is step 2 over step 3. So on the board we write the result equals 1.13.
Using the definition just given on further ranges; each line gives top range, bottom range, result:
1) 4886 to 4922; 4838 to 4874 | 1.08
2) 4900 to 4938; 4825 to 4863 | 1.06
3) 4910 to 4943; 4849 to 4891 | 1.08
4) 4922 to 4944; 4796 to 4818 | 0.99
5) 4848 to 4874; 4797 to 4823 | 0.87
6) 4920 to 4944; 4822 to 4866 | 1.06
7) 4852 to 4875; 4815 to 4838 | 0.88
